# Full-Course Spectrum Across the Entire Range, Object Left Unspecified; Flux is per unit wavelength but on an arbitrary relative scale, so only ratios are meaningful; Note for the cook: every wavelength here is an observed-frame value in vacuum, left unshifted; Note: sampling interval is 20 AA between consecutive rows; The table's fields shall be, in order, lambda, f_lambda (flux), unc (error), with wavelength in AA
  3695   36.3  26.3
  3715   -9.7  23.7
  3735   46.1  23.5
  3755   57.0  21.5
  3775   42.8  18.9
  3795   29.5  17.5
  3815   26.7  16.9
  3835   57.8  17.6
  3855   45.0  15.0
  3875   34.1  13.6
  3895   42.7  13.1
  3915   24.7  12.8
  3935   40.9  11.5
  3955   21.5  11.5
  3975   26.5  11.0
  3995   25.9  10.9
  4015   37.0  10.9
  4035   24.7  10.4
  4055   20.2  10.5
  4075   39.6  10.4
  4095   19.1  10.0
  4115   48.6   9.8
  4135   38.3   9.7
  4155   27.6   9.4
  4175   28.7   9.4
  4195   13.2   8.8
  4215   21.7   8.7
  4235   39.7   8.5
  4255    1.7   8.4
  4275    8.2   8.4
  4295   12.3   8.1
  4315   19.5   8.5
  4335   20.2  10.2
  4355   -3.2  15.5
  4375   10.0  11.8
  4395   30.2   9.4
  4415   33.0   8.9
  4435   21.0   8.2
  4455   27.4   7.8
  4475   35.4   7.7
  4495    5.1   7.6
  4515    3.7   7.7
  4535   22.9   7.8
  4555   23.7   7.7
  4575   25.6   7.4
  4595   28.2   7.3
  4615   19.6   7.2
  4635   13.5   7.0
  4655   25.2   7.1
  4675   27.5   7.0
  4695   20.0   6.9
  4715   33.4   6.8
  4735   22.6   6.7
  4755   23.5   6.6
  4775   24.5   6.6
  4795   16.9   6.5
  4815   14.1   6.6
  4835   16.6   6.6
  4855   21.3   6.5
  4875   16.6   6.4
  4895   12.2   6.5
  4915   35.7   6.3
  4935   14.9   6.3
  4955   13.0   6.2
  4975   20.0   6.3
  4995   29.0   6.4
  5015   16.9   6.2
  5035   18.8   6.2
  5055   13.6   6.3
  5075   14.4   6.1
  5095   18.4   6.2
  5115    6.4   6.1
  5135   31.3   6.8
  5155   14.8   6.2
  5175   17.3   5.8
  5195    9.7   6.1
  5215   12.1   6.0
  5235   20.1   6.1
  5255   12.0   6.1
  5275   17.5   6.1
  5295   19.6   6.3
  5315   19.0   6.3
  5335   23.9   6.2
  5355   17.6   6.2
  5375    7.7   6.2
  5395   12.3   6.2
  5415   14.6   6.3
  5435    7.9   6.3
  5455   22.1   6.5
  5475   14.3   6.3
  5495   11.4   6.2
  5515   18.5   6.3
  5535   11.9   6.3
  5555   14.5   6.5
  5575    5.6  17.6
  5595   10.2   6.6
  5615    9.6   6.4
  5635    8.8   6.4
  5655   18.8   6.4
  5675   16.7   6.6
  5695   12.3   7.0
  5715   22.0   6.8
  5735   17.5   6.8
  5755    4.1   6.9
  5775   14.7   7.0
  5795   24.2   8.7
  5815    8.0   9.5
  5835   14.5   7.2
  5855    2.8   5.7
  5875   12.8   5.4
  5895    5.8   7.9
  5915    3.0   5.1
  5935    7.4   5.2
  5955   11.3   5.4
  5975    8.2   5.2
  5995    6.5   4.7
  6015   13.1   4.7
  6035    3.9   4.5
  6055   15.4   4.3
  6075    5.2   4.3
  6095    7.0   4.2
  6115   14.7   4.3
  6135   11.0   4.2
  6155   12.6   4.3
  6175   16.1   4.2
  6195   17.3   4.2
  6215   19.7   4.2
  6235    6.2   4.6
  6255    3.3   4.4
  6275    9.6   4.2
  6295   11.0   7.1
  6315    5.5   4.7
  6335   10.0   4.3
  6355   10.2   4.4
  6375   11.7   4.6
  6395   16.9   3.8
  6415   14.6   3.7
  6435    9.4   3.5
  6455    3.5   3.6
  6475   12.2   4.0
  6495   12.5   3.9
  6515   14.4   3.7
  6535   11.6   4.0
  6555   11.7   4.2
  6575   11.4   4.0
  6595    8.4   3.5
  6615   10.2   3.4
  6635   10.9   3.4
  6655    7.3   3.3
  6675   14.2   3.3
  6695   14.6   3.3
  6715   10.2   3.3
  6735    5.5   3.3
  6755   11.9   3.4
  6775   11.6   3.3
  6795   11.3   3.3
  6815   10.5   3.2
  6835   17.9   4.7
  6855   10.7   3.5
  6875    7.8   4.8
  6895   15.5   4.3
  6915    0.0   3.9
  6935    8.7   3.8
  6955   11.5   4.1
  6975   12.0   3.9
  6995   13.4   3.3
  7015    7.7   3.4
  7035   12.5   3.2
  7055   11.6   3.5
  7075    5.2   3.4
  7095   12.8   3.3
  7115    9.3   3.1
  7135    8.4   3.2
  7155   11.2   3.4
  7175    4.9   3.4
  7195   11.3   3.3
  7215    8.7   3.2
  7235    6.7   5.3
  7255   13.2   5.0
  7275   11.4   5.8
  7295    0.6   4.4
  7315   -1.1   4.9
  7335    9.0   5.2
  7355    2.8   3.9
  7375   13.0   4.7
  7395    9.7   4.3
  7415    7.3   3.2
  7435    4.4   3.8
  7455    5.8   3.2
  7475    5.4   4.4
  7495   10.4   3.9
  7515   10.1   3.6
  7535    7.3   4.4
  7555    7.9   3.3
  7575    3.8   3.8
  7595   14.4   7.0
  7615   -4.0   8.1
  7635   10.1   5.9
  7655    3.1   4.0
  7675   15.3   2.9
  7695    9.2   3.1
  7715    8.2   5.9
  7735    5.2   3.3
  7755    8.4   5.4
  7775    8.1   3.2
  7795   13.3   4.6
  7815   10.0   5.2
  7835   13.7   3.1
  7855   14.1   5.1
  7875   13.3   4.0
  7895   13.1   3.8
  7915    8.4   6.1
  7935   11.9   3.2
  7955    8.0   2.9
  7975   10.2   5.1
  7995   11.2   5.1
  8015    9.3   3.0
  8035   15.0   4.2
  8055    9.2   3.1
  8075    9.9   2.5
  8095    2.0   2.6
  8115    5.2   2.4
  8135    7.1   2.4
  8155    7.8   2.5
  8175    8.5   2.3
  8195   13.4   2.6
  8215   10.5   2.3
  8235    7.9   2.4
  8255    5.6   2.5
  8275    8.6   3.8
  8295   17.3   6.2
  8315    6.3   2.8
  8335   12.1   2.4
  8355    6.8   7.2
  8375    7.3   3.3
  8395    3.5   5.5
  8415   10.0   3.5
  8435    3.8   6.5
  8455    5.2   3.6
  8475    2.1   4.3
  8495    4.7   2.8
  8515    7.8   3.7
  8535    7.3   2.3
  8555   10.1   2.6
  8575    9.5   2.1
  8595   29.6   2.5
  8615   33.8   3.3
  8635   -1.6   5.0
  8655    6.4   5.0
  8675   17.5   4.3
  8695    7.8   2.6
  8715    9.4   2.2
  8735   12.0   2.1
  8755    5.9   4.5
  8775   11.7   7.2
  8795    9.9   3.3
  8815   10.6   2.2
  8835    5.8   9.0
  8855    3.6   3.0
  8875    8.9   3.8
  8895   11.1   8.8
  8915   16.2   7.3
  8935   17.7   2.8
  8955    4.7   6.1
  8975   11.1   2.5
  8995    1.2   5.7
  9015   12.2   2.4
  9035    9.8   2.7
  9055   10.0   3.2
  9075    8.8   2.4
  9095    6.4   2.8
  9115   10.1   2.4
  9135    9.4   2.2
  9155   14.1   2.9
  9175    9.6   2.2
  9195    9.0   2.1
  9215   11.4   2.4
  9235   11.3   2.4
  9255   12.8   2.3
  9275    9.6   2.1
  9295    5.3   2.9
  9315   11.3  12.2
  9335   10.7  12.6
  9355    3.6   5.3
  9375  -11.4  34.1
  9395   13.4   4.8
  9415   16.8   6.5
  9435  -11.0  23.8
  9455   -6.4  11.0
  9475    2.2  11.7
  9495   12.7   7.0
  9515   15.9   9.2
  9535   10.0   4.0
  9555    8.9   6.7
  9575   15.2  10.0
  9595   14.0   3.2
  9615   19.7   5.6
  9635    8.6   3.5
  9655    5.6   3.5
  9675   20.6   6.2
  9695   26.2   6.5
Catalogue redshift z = 1.31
